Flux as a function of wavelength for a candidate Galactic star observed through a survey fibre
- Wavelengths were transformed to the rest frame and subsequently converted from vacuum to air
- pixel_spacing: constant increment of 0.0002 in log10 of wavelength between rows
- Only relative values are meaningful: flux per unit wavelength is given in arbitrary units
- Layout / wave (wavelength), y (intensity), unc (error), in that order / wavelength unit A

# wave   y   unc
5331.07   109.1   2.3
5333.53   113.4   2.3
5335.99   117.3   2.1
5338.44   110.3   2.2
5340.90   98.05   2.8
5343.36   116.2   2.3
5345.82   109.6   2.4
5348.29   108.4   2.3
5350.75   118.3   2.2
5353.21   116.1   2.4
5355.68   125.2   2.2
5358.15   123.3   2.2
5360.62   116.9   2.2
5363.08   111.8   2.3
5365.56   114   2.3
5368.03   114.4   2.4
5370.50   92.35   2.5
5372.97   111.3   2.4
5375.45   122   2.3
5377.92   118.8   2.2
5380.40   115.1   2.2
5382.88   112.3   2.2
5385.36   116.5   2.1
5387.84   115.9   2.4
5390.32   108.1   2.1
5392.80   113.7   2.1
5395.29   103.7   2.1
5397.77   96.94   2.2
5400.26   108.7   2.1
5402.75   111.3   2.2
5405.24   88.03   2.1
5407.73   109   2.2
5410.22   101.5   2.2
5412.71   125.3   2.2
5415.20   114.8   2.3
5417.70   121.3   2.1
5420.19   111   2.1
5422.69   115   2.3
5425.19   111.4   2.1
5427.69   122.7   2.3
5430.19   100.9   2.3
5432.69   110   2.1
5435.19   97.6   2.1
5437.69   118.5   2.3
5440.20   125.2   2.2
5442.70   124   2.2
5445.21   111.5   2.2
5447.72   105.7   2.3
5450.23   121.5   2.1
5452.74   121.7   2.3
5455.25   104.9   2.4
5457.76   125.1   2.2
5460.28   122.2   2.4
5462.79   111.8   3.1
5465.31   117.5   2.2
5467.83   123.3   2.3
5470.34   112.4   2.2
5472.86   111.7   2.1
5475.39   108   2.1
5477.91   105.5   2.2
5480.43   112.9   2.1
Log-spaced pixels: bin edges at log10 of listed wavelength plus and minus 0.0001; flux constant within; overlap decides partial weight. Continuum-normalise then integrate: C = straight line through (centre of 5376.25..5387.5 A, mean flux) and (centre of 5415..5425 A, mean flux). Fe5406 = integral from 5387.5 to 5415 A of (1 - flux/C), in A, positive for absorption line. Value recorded 1.9 A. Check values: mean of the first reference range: 116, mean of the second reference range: 115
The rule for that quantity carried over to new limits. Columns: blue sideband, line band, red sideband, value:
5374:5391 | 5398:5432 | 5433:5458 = 1.5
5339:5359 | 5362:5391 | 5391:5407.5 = -1.1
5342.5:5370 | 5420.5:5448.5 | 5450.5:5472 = 0.9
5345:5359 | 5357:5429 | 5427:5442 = 1.7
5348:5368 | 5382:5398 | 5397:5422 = 0.3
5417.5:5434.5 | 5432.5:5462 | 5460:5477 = -0.6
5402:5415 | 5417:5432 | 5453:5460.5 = -0.3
